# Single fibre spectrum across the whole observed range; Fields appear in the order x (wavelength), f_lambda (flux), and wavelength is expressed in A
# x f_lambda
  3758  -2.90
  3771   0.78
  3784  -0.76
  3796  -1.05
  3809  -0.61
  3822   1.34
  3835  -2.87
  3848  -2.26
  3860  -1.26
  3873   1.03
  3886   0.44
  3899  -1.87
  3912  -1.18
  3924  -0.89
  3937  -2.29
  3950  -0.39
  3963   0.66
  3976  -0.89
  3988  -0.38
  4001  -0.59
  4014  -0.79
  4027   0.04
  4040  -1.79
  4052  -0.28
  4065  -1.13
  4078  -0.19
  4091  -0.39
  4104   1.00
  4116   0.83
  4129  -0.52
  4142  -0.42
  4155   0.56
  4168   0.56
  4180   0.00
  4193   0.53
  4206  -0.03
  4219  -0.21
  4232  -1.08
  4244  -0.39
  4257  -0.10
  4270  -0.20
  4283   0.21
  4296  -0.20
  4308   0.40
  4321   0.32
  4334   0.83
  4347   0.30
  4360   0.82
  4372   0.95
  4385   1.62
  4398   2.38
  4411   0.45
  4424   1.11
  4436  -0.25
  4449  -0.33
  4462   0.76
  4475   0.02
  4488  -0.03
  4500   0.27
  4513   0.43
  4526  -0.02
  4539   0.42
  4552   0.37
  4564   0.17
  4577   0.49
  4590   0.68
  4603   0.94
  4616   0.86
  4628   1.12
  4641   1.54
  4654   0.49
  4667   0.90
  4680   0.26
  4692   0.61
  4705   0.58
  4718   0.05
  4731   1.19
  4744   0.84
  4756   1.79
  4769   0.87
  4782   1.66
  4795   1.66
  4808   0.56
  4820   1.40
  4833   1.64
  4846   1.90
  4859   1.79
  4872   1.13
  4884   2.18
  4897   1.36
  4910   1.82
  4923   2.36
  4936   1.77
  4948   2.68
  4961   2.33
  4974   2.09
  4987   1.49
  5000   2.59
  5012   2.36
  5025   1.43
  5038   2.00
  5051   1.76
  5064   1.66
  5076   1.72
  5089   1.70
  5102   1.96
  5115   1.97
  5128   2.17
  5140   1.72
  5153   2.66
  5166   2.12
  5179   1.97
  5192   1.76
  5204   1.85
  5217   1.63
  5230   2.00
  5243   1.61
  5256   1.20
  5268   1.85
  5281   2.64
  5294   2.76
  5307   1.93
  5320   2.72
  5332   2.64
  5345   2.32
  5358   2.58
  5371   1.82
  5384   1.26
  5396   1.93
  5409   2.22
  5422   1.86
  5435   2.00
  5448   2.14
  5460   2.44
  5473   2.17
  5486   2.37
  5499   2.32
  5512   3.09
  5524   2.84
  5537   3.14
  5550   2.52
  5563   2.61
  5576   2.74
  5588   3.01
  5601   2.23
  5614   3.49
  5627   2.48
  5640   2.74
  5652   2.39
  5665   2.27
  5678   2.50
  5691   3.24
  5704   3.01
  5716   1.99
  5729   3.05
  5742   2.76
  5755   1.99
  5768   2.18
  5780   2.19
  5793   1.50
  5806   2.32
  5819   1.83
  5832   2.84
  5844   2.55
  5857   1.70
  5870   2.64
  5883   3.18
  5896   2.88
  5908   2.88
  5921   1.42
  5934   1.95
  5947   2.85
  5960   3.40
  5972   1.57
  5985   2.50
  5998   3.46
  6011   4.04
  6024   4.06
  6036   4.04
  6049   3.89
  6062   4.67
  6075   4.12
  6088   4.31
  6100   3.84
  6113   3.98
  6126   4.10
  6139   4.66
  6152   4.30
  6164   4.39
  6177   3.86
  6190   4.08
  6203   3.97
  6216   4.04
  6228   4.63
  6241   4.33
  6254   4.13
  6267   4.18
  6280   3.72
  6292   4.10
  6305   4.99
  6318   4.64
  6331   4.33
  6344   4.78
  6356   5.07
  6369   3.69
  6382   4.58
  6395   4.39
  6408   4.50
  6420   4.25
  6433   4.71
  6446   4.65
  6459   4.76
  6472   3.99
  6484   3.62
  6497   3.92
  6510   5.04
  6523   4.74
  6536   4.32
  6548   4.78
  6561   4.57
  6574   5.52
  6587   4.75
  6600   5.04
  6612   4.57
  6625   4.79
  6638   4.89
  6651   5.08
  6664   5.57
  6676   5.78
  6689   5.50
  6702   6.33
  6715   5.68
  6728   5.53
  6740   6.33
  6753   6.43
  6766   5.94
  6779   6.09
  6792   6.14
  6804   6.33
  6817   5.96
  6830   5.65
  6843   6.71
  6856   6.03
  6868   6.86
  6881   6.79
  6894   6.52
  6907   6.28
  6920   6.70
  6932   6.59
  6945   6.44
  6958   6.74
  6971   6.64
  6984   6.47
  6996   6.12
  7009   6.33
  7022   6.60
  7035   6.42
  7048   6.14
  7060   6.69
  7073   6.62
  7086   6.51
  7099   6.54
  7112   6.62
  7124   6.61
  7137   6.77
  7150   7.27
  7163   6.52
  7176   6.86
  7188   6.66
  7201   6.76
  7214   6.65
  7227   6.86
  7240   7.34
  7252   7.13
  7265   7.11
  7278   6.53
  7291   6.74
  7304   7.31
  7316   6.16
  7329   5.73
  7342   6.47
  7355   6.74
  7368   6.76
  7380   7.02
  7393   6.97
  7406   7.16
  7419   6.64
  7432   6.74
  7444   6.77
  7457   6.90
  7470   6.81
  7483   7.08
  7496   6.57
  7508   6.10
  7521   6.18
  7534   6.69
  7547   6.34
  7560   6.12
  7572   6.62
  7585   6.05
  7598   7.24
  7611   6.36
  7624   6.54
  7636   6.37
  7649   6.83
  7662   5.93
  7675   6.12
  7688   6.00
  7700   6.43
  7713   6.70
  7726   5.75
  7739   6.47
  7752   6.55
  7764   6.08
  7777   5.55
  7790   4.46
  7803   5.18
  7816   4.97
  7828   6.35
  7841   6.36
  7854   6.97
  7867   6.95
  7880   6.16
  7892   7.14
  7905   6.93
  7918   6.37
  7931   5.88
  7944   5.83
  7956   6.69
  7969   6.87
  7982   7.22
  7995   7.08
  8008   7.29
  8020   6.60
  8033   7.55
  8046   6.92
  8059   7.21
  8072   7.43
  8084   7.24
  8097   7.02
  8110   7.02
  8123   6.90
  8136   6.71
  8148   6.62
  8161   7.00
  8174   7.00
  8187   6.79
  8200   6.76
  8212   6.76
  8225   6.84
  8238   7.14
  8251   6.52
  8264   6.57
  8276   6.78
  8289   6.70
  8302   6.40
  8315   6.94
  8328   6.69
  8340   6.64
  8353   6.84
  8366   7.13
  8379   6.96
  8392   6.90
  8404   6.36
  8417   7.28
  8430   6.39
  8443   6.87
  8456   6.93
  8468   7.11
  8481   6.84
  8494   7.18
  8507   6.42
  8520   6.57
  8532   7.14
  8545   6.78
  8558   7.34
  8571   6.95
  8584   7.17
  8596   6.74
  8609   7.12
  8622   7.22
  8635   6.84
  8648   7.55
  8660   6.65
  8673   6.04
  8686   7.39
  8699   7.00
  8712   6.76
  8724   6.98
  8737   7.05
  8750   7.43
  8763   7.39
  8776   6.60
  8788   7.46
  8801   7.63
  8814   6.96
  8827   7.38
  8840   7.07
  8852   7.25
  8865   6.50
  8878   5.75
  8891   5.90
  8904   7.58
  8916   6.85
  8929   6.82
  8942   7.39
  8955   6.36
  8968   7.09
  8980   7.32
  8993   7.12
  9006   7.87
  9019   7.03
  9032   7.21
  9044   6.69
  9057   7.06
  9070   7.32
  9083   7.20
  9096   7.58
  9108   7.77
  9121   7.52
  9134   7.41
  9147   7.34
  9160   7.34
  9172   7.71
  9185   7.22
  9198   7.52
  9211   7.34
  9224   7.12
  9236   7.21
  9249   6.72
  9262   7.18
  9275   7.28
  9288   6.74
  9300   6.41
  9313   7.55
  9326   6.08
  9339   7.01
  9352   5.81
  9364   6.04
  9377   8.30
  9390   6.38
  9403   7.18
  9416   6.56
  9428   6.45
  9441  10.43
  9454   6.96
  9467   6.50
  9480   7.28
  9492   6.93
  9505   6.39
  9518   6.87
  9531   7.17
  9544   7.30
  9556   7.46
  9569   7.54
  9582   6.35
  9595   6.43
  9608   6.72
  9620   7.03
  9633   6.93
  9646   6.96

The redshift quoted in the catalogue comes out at 0.51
